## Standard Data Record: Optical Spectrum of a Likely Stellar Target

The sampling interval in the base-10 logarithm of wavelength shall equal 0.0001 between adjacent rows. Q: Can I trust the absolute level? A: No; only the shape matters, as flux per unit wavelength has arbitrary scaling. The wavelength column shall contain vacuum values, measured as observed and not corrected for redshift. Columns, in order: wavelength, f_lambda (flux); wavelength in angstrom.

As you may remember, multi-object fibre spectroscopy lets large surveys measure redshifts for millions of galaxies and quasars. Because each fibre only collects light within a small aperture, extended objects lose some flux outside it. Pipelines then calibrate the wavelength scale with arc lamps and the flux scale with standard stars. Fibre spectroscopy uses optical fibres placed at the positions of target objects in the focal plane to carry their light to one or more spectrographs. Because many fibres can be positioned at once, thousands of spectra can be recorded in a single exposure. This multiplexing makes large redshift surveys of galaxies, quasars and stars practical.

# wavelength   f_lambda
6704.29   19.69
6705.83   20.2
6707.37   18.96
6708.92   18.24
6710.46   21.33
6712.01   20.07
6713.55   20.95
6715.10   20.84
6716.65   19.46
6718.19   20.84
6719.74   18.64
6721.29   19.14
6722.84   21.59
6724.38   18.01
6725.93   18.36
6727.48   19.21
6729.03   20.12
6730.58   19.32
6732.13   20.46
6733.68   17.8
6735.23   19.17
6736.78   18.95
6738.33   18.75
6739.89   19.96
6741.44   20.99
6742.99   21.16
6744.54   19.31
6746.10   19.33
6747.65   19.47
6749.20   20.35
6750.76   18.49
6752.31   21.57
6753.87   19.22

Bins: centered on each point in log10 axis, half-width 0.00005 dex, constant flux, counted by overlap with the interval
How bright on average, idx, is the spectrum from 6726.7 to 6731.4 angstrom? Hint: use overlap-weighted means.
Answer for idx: 19.5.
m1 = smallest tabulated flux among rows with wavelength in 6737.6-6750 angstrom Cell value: 18.75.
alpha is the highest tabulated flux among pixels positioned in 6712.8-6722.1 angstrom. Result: 20.95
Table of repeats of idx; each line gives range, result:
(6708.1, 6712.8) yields 19.9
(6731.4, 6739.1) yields 19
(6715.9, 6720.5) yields 19.7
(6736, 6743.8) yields 20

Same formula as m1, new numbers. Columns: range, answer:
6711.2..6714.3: 20.07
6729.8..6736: 17.8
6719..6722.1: 18.64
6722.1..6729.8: 18.01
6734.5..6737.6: 18.95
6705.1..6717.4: 18.24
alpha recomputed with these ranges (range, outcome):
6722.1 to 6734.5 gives 21.59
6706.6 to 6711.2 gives 21.33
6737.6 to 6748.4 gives 21.16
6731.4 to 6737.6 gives 20.46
